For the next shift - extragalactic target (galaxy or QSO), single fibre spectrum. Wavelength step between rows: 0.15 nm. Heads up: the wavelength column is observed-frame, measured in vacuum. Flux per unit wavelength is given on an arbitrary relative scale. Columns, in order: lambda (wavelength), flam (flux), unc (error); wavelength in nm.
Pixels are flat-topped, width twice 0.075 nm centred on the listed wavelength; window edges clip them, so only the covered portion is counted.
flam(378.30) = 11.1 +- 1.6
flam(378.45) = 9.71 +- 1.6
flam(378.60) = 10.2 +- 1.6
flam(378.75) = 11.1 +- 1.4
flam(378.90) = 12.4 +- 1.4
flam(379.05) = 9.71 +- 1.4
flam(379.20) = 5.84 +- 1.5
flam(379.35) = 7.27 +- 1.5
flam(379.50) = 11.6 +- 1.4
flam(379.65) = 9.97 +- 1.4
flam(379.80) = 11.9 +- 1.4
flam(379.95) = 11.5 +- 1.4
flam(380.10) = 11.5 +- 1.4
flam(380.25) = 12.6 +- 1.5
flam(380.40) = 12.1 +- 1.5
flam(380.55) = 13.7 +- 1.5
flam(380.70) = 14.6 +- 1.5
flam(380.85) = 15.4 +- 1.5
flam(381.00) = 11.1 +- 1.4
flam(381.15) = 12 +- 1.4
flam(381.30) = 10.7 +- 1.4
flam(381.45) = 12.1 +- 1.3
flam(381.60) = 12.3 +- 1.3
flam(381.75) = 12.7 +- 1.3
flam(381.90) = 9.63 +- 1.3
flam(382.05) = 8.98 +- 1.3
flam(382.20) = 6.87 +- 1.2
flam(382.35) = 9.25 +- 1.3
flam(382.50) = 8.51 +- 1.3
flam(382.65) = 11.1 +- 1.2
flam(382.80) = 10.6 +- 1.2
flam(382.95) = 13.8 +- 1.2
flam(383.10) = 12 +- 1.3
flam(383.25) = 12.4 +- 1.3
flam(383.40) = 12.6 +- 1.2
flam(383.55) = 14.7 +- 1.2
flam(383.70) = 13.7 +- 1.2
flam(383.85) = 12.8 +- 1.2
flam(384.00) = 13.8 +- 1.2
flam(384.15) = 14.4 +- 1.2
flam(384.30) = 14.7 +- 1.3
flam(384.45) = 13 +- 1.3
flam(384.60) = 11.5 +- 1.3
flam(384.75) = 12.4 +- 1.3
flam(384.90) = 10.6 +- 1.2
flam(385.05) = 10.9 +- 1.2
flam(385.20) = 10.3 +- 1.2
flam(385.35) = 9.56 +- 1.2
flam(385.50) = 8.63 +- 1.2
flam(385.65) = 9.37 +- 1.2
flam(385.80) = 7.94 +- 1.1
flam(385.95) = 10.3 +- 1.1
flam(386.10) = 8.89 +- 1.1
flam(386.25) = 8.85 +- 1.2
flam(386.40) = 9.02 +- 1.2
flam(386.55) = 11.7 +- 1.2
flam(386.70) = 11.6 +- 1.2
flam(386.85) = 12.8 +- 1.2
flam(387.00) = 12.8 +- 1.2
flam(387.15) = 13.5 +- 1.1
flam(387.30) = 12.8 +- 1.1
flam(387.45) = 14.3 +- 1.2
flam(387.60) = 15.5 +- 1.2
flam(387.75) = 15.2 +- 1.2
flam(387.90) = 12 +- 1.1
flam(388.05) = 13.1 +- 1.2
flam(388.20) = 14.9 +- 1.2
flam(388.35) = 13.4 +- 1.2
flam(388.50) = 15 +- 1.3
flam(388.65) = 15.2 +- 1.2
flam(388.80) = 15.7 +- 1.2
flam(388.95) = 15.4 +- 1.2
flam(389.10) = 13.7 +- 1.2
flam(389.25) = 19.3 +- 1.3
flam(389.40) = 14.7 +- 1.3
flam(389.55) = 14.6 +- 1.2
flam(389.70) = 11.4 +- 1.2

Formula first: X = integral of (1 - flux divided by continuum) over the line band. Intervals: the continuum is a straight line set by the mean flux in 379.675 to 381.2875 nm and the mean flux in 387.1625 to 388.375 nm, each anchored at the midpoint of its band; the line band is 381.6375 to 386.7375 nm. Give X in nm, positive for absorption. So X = 0.81 nm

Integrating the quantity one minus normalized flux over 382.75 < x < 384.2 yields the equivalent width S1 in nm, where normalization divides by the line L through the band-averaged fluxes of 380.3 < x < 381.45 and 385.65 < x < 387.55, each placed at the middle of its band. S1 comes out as -0.13 nm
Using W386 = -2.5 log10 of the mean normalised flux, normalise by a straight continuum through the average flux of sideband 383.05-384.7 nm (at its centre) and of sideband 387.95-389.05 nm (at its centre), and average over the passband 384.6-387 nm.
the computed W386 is 0.32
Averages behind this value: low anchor 13.2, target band 10.3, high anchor 14.6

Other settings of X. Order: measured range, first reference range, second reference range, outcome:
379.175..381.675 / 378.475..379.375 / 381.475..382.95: -0.446 nm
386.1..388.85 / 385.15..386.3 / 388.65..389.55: -0.108 nm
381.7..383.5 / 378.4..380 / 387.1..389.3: 0.163 nm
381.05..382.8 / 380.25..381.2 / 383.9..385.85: 0.311 nm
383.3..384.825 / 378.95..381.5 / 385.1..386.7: -0.476 nm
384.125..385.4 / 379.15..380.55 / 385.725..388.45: -0.020 nm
